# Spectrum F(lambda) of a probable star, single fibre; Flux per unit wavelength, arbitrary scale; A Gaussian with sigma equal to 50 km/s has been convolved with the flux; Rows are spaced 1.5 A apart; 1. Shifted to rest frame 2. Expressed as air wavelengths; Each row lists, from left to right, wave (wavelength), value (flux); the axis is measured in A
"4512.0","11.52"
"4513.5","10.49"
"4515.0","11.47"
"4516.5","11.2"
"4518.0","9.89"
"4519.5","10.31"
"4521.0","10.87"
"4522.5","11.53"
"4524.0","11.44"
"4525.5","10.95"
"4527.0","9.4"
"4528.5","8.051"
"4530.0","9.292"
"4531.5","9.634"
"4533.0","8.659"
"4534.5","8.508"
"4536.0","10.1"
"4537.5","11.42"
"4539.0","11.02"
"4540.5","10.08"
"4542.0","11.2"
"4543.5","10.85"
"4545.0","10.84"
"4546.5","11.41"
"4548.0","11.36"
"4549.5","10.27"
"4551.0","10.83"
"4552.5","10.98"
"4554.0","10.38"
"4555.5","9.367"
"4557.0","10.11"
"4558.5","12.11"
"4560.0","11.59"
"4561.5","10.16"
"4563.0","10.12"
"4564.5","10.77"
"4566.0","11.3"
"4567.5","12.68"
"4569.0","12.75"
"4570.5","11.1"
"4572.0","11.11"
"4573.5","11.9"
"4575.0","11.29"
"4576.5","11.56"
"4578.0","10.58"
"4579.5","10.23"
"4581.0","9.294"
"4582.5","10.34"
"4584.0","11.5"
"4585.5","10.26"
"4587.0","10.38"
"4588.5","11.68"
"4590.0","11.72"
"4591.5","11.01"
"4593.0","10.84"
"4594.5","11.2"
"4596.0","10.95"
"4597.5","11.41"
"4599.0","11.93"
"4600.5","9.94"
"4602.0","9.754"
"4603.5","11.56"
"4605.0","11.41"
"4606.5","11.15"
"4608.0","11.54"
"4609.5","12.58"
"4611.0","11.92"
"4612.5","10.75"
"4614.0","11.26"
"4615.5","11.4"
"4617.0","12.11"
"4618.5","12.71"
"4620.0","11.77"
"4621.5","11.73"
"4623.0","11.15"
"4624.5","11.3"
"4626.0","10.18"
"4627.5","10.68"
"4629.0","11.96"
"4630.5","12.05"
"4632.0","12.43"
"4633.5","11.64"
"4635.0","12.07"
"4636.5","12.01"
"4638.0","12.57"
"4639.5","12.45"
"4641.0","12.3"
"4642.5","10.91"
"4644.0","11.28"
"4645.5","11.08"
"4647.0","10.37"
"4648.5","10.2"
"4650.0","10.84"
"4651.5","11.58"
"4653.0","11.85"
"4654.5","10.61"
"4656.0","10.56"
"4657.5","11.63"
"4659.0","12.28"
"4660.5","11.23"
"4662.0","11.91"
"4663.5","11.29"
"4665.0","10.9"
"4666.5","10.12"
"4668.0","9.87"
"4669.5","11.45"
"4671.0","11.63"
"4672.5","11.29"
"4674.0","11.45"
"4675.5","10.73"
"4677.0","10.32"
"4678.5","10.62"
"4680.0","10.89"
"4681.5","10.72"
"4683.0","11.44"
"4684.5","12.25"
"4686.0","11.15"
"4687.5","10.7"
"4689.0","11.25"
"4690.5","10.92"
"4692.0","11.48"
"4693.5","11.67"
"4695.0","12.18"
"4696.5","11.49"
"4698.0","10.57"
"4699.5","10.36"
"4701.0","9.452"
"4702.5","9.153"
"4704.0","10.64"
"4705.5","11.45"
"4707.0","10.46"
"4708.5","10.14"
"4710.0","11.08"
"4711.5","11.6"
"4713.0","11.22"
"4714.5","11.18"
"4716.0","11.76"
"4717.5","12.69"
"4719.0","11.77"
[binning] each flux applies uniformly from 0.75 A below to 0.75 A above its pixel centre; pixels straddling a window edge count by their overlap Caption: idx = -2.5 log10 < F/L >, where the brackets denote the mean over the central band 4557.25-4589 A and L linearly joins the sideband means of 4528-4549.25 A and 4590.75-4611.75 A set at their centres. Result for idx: -0.030 mag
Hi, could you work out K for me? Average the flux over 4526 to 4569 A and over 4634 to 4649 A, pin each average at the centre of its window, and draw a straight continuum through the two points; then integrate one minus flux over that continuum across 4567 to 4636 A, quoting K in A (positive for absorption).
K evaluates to -1.4 A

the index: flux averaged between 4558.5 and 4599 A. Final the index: 11.1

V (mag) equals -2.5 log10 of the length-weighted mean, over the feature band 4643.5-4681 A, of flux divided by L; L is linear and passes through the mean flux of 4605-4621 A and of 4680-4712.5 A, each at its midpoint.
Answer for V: 0.022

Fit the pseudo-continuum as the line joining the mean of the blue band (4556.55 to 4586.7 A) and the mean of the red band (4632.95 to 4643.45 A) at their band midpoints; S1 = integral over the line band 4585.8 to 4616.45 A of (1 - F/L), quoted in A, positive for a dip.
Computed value 0.7 A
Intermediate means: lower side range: 11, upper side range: 12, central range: 11.2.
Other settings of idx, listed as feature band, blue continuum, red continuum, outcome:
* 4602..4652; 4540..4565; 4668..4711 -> -0.06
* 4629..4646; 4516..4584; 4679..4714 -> -0.10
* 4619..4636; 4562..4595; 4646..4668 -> -0.05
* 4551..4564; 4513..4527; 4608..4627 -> 0.05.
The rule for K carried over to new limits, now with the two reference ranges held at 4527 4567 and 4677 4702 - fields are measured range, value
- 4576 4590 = -0.2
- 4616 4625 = -0.9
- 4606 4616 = -0.8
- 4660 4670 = 0.0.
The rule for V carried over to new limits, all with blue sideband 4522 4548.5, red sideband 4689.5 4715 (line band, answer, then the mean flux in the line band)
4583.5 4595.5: -0.06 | 11.1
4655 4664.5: -0.07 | 11.4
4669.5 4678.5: -0.03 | 11.1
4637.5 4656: -0.06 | 11.3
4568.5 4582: -0.06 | 11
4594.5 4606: -0.05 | 11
